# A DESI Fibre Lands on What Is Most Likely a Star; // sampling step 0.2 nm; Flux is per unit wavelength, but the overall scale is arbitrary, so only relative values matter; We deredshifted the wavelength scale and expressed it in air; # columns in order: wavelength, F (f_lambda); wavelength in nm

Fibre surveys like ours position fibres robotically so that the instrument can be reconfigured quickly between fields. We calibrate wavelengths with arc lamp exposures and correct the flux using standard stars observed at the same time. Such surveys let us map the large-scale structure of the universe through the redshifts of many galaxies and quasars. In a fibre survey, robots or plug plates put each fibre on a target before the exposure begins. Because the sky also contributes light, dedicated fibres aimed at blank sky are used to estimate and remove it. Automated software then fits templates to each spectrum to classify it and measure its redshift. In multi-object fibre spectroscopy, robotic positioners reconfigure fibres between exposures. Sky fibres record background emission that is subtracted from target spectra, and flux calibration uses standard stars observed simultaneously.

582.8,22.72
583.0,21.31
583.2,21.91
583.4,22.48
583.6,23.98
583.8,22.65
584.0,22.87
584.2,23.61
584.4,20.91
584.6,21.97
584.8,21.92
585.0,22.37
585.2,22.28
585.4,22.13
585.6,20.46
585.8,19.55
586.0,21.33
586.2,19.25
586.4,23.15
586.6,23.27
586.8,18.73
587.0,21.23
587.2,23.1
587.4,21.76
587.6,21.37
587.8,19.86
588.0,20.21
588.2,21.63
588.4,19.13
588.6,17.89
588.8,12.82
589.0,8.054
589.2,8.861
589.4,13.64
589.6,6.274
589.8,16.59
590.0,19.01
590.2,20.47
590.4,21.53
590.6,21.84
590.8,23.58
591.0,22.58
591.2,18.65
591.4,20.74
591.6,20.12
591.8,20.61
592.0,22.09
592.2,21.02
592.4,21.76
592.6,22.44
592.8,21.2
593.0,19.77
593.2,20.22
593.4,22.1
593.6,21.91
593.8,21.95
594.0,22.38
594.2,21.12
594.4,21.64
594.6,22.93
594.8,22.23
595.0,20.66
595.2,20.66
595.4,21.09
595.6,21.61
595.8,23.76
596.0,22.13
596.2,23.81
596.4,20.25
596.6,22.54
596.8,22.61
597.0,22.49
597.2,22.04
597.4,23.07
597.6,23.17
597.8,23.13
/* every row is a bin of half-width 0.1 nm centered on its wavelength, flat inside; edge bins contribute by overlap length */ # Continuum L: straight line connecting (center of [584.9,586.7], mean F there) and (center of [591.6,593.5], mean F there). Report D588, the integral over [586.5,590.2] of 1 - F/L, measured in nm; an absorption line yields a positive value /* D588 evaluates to 0.68 nm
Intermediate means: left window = 21.5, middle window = 17.5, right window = 21.2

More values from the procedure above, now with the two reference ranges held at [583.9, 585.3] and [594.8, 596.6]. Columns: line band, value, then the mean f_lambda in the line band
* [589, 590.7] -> 0.50 nm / 15.6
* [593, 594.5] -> 0.03 nm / 21.5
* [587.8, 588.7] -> 0.10 nm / 19.7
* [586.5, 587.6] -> 0.03 nm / 21.6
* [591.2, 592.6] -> 0.06 nm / 21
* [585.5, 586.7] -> 0.06 nm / 21.2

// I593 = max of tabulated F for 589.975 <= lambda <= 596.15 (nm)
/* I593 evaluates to 23.76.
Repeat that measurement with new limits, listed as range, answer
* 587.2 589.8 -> 23.1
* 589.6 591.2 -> 23.58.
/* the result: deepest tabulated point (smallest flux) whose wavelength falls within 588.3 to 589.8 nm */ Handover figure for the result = 6.274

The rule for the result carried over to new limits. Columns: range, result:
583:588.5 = 18.73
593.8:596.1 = 20.66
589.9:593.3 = 18.65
